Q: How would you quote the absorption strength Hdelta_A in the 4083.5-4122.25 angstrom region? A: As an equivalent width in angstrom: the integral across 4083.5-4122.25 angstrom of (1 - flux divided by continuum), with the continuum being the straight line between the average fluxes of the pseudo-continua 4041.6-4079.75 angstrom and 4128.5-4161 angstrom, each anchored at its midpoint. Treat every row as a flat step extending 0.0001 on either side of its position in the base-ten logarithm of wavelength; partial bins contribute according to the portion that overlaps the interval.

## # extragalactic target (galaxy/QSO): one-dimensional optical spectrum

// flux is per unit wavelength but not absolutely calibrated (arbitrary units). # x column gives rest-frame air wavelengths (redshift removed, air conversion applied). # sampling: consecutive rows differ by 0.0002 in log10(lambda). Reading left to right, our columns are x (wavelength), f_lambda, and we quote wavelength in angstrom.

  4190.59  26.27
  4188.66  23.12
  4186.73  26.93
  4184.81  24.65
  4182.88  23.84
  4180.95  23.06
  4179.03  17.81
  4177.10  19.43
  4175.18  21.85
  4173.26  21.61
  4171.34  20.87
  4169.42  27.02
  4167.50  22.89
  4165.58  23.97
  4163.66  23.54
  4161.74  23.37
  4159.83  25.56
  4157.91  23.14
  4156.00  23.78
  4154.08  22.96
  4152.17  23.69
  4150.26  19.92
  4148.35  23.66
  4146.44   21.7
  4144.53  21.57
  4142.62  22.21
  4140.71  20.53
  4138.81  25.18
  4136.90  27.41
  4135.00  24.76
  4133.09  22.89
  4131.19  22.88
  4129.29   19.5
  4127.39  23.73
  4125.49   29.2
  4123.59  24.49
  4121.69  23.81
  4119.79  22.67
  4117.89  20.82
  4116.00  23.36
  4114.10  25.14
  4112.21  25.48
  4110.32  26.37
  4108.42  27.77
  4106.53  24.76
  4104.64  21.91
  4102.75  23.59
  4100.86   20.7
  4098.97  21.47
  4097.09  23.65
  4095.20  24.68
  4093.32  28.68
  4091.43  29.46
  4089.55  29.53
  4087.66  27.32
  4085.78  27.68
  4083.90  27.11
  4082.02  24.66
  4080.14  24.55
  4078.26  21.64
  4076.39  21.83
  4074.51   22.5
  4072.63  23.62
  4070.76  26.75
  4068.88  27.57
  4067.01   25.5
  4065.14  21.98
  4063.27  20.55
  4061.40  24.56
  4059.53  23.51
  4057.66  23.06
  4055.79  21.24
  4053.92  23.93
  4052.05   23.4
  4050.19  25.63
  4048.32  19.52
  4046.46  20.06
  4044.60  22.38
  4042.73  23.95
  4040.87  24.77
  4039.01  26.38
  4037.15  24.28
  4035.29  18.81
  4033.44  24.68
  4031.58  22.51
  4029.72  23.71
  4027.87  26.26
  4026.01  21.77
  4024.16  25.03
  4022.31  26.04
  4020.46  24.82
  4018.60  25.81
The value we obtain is -3.2 angstrom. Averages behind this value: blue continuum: 23.2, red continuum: 23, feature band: 25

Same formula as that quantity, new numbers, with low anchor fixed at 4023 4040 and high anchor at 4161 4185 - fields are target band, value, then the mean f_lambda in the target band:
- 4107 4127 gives -1.61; 24.9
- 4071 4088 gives -0.88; 24.6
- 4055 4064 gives 0.33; 22.6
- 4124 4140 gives -1.05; 24.4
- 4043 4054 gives 0.53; 22.5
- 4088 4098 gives -1.72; 27.2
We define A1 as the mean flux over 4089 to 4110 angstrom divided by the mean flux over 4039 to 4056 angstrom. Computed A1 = 1.09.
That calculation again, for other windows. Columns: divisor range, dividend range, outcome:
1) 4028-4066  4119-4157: 1.01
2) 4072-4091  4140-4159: 0.89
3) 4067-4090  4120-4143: 0.94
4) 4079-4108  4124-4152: 0.92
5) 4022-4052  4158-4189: 0.99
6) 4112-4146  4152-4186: 0.97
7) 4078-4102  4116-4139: 0.93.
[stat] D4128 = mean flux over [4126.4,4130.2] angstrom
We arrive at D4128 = 21.7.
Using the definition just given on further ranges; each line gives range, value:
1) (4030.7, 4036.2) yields 22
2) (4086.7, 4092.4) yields 28.7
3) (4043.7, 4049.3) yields 20.7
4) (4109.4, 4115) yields 25.7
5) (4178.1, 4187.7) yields 23.3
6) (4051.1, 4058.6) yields 22.9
